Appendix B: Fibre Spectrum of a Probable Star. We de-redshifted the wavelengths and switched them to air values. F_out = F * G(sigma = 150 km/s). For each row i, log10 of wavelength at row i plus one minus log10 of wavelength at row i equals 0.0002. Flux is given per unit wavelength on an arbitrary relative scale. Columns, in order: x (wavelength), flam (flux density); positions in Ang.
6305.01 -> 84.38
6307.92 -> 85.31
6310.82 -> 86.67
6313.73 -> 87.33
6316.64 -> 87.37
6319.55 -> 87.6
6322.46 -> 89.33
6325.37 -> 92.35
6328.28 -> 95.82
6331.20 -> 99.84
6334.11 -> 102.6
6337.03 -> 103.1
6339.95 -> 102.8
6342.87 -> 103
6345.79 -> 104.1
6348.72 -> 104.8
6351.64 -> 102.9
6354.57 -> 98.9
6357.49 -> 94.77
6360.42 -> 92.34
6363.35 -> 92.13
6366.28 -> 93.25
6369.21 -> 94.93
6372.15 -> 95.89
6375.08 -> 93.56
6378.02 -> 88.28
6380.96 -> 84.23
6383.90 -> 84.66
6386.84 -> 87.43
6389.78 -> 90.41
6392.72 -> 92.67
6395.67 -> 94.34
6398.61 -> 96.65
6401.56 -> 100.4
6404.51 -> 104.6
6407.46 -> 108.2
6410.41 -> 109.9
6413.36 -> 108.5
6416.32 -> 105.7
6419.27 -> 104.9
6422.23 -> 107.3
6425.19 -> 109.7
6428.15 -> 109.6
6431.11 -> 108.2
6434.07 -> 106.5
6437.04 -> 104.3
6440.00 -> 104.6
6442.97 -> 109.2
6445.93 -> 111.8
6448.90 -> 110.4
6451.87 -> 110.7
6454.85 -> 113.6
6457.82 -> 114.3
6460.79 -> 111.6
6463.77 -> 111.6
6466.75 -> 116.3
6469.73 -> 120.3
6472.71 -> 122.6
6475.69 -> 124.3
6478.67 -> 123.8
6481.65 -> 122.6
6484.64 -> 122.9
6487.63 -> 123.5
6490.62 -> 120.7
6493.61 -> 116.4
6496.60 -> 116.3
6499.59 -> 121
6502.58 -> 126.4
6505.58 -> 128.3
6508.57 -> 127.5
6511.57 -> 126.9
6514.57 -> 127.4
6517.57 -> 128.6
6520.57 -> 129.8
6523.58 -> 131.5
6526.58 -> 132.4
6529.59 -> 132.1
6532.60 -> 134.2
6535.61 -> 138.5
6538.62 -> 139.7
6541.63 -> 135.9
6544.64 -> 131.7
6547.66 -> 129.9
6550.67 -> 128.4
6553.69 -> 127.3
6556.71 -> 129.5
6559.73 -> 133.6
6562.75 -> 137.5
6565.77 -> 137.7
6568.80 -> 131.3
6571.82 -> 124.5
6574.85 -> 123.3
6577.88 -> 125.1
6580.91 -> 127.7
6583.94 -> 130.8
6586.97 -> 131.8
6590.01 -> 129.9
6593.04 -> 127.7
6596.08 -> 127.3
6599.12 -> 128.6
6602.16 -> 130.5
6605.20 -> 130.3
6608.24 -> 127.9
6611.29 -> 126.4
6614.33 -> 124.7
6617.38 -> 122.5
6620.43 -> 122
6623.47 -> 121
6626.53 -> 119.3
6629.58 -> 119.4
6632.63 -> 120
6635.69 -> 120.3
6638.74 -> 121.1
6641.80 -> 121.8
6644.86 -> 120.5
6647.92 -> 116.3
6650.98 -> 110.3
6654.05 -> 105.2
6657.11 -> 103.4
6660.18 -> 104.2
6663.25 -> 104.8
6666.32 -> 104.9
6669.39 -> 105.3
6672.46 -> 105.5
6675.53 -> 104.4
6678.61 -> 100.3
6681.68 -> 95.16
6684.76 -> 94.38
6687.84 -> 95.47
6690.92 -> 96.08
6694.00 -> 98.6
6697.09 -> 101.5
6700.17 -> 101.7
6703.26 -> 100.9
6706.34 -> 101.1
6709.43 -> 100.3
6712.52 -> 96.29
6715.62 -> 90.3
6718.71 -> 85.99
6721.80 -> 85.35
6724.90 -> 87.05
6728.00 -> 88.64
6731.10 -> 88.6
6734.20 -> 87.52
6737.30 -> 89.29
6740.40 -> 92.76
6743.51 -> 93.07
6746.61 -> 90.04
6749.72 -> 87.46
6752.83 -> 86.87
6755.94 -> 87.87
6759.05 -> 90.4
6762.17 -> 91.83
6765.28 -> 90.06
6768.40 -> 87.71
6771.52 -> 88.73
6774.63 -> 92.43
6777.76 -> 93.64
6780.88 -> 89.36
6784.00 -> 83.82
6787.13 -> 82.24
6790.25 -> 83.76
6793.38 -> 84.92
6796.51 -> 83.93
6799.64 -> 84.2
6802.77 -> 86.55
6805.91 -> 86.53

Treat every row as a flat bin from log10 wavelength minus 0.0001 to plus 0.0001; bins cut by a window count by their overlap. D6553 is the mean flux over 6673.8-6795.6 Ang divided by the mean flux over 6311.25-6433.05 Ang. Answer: 0.94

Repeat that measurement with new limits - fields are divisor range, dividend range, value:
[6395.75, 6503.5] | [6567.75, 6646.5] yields 1.11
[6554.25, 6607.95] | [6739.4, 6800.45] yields 0.68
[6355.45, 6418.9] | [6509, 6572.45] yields 1.37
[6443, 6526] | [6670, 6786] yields 0.77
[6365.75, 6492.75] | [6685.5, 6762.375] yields 0.87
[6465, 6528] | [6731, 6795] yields 0.71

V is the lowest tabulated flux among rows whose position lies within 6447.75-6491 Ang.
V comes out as 110.4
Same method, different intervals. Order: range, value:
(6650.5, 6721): 85.99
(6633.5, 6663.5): 103.4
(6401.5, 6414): 100.4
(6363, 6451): 84.23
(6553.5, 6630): 119.3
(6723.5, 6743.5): 87.05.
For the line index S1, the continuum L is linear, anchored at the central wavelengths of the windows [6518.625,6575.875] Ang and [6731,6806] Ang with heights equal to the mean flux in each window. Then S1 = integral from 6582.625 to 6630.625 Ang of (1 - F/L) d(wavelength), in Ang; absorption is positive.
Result -2.39 Ang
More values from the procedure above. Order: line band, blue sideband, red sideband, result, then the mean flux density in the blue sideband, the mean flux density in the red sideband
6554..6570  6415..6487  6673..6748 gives -4.3 Ang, 113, 94.5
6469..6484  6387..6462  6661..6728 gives -2.7 Ang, 106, 97.7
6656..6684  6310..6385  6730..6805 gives -4.1 Ang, 94.8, 88.2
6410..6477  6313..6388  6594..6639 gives -3.8 Ang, 94.8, 124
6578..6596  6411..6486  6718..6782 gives -4.8 Ang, 113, 89.3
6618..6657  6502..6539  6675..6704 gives -3.3 Ang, 131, 98.6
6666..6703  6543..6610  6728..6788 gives 1.9 Ang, 130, 89.2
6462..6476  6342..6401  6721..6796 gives -3.8 Ang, 94.5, 88.4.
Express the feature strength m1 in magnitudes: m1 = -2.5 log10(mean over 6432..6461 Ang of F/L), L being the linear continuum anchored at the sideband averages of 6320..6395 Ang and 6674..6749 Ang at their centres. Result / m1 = -0.16 mag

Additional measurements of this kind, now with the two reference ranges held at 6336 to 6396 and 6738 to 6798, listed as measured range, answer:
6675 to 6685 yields -0.099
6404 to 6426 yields -0.141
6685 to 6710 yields -0.110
